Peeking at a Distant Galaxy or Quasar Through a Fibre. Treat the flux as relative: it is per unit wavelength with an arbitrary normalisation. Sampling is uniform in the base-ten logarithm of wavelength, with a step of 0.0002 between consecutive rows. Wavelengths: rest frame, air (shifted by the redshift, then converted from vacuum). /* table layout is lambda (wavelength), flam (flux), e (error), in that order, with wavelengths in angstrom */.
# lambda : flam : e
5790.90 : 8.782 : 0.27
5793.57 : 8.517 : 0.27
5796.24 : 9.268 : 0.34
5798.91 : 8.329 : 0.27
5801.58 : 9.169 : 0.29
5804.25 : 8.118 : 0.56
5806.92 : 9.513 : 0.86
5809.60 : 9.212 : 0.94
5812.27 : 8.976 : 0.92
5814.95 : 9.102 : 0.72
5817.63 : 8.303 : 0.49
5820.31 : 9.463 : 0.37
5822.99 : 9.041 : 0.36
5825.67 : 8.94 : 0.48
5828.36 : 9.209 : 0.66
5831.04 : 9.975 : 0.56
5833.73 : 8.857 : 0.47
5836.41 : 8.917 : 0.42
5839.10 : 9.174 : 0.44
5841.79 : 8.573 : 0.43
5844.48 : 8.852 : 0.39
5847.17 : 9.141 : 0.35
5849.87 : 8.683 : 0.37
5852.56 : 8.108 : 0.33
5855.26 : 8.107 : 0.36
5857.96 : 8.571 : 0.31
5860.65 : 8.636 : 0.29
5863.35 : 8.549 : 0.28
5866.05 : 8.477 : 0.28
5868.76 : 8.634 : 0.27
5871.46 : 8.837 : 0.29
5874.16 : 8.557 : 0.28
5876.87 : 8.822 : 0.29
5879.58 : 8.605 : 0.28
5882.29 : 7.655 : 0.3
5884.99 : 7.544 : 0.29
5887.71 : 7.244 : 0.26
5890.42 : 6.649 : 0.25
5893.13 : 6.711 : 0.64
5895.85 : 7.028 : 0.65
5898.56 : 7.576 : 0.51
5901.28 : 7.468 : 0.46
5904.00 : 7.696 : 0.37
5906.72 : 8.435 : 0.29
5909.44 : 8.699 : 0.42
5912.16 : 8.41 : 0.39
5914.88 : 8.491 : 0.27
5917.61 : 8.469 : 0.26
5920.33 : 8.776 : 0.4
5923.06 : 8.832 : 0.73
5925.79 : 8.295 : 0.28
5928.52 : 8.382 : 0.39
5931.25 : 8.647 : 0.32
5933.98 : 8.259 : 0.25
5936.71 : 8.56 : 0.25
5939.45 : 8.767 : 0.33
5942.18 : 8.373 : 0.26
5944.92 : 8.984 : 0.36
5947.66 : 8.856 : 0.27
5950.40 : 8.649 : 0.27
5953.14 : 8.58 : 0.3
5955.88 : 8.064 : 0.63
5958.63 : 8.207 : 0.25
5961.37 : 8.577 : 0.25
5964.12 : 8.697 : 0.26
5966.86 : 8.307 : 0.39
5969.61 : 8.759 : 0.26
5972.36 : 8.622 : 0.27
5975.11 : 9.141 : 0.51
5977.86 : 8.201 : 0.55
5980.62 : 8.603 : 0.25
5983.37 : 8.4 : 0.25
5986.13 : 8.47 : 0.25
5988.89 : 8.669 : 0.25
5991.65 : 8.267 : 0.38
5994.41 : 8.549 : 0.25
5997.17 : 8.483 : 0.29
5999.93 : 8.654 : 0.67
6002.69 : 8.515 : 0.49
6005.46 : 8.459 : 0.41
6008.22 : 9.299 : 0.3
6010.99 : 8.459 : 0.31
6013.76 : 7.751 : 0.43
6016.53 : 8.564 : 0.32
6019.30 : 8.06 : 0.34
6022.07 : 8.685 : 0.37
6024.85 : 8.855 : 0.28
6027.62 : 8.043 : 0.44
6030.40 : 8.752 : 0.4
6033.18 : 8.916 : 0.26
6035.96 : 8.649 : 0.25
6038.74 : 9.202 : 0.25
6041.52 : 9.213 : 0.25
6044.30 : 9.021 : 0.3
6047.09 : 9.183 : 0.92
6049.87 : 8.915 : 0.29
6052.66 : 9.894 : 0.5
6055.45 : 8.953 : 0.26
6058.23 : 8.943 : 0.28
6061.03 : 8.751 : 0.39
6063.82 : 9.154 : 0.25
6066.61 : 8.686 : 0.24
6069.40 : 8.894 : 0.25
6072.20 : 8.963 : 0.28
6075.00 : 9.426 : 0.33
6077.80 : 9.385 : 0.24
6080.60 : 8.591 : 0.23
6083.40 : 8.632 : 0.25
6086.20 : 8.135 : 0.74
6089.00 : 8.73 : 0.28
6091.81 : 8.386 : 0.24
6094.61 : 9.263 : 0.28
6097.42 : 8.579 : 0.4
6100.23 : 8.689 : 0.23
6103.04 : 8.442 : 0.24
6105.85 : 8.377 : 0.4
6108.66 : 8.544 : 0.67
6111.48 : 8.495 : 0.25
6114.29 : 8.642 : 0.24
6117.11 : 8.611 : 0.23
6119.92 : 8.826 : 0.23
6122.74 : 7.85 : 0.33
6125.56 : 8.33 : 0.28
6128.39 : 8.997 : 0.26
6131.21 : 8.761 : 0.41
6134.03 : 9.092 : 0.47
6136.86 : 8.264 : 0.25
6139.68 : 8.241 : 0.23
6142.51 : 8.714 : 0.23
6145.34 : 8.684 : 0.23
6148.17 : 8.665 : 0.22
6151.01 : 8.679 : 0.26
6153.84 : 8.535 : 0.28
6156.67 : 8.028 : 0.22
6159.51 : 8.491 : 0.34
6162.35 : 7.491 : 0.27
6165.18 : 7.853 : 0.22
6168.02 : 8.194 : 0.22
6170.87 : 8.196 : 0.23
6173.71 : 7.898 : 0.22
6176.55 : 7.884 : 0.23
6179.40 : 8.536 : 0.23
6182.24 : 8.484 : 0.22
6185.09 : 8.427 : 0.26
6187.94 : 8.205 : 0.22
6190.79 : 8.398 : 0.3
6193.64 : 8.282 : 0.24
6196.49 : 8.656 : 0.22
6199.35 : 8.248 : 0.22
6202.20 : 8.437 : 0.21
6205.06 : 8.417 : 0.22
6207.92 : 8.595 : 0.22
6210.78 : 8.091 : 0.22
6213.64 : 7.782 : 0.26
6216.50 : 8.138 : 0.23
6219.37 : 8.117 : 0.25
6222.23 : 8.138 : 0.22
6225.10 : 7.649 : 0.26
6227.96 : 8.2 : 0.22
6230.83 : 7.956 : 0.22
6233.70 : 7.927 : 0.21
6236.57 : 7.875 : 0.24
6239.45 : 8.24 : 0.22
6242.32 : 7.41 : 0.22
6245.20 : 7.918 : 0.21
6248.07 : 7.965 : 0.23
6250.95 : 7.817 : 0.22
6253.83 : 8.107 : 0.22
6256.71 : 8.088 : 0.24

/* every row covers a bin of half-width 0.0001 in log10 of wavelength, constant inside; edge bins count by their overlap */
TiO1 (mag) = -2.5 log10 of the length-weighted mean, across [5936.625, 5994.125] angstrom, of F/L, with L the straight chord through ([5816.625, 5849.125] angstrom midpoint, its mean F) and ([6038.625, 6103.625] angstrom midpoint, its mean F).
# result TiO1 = 0.05 mag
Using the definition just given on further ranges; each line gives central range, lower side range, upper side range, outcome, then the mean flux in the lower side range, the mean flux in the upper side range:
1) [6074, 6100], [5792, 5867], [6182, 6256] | -0.05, 8.85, 8.13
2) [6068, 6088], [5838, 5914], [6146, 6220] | -0.08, 8.19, 8.26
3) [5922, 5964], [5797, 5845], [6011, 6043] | 0.03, 8.99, 8.6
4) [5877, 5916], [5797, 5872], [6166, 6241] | 0.13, 8.84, 8.19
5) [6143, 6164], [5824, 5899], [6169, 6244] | -0.02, 8.39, 8.16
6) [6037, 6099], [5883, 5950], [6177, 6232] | -0.10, 8.14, 8.24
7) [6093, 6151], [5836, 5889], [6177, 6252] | -0.05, 8.48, 8.15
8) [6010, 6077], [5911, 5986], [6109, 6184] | -0.04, 8.55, 8.4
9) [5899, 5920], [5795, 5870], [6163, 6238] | 0.06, 8.85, 8.17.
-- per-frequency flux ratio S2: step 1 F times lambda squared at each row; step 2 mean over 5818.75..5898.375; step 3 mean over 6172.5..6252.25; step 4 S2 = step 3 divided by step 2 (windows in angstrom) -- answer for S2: 1.08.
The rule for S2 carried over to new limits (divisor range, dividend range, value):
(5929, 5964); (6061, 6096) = 1.08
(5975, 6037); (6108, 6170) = 1.04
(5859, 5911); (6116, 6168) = 1.15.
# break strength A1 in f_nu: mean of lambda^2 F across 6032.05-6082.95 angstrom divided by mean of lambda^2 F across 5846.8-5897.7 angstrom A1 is 1.19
